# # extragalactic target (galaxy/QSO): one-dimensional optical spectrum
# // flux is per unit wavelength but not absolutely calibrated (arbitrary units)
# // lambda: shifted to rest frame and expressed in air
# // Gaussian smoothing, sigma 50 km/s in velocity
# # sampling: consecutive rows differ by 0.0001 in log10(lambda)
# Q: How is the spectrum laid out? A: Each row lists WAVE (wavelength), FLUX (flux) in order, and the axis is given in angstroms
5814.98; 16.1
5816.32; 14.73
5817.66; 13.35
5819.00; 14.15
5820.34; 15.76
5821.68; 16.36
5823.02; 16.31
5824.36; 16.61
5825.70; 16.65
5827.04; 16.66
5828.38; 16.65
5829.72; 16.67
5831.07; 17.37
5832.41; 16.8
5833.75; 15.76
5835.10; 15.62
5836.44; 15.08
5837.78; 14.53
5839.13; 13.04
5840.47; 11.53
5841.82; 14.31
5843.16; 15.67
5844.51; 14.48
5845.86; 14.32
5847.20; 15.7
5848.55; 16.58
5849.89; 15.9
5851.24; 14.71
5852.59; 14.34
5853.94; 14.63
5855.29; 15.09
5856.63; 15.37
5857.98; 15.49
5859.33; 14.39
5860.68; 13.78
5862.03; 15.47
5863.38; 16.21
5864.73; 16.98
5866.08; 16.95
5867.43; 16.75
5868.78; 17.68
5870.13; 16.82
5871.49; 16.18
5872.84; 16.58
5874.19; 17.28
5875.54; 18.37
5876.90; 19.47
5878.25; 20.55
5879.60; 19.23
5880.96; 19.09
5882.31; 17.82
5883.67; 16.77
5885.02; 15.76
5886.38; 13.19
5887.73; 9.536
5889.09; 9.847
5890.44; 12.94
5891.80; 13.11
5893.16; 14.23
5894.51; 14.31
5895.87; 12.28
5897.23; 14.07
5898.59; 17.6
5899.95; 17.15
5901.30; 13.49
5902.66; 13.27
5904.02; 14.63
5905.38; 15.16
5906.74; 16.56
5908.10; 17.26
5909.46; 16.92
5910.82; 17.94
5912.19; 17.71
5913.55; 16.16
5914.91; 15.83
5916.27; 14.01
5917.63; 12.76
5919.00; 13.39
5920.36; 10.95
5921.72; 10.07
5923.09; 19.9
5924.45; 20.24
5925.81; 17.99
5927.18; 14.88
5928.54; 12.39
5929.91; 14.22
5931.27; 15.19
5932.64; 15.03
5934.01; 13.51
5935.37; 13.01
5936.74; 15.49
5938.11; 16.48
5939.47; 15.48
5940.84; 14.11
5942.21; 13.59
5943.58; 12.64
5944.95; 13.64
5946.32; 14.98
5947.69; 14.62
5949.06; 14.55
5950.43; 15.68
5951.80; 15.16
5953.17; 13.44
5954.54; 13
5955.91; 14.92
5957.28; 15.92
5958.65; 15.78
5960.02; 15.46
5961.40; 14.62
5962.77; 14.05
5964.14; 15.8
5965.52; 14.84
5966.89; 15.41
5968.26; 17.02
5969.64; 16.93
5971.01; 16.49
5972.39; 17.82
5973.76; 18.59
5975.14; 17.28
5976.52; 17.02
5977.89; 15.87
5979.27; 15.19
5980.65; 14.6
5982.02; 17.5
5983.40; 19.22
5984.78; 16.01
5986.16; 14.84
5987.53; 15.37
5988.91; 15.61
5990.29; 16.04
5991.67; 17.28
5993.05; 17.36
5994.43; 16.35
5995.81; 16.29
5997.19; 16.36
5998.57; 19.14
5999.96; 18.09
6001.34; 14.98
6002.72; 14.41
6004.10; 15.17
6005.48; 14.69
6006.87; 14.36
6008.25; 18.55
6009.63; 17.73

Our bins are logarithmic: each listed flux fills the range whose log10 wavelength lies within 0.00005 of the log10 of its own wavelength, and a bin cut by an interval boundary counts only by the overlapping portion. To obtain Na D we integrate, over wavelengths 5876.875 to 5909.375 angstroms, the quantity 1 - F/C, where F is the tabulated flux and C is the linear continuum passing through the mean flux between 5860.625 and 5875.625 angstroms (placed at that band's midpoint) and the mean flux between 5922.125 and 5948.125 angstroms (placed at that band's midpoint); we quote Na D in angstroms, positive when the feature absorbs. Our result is 1.6 angstroms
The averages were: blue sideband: 16.6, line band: 15.3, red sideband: 15.1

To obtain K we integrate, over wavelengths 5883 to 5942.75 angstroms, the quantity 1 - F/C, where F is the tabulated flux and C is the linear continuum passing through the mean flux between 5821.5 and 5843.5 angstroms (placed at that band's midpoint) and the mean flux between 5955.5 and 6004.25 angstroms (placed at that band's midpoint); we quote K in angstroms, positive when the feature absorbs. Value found 4.5 angstroms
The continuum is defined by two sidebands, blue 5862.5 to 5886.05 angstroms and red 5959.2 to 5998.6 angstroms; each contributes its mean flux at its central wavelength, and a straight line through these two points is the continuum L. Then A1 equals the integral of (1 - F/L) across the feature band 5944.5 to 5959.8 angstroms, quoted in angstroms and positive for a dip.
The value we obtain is 1.7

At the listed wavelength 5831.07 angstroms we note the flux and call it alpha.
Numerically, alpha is 17.37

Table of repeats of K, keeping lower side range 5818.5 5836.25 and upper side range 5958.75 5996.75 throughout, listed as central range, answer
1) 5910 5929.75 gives 1.17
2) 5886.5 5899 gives 2.49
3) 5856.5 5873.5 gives 0.19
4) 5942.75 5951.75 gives 1.03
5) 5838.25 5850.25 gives 1.23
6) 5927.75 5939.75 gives 1.29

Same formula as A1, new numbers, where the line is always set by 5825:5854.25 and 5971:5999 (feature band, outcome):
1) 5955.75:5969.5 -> 0.8 angstroms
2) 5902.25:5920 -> 0.6 angstroms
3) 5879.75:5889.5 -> 0.5 angstroms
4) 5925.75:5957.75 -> 3.5 angstroms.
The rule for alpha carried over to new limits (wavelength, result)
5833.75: 15.76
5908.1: 17.26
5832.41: 16.8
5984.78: 16.01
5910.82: 17.94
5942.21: 13.59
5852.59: 14.34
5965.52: 14.84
